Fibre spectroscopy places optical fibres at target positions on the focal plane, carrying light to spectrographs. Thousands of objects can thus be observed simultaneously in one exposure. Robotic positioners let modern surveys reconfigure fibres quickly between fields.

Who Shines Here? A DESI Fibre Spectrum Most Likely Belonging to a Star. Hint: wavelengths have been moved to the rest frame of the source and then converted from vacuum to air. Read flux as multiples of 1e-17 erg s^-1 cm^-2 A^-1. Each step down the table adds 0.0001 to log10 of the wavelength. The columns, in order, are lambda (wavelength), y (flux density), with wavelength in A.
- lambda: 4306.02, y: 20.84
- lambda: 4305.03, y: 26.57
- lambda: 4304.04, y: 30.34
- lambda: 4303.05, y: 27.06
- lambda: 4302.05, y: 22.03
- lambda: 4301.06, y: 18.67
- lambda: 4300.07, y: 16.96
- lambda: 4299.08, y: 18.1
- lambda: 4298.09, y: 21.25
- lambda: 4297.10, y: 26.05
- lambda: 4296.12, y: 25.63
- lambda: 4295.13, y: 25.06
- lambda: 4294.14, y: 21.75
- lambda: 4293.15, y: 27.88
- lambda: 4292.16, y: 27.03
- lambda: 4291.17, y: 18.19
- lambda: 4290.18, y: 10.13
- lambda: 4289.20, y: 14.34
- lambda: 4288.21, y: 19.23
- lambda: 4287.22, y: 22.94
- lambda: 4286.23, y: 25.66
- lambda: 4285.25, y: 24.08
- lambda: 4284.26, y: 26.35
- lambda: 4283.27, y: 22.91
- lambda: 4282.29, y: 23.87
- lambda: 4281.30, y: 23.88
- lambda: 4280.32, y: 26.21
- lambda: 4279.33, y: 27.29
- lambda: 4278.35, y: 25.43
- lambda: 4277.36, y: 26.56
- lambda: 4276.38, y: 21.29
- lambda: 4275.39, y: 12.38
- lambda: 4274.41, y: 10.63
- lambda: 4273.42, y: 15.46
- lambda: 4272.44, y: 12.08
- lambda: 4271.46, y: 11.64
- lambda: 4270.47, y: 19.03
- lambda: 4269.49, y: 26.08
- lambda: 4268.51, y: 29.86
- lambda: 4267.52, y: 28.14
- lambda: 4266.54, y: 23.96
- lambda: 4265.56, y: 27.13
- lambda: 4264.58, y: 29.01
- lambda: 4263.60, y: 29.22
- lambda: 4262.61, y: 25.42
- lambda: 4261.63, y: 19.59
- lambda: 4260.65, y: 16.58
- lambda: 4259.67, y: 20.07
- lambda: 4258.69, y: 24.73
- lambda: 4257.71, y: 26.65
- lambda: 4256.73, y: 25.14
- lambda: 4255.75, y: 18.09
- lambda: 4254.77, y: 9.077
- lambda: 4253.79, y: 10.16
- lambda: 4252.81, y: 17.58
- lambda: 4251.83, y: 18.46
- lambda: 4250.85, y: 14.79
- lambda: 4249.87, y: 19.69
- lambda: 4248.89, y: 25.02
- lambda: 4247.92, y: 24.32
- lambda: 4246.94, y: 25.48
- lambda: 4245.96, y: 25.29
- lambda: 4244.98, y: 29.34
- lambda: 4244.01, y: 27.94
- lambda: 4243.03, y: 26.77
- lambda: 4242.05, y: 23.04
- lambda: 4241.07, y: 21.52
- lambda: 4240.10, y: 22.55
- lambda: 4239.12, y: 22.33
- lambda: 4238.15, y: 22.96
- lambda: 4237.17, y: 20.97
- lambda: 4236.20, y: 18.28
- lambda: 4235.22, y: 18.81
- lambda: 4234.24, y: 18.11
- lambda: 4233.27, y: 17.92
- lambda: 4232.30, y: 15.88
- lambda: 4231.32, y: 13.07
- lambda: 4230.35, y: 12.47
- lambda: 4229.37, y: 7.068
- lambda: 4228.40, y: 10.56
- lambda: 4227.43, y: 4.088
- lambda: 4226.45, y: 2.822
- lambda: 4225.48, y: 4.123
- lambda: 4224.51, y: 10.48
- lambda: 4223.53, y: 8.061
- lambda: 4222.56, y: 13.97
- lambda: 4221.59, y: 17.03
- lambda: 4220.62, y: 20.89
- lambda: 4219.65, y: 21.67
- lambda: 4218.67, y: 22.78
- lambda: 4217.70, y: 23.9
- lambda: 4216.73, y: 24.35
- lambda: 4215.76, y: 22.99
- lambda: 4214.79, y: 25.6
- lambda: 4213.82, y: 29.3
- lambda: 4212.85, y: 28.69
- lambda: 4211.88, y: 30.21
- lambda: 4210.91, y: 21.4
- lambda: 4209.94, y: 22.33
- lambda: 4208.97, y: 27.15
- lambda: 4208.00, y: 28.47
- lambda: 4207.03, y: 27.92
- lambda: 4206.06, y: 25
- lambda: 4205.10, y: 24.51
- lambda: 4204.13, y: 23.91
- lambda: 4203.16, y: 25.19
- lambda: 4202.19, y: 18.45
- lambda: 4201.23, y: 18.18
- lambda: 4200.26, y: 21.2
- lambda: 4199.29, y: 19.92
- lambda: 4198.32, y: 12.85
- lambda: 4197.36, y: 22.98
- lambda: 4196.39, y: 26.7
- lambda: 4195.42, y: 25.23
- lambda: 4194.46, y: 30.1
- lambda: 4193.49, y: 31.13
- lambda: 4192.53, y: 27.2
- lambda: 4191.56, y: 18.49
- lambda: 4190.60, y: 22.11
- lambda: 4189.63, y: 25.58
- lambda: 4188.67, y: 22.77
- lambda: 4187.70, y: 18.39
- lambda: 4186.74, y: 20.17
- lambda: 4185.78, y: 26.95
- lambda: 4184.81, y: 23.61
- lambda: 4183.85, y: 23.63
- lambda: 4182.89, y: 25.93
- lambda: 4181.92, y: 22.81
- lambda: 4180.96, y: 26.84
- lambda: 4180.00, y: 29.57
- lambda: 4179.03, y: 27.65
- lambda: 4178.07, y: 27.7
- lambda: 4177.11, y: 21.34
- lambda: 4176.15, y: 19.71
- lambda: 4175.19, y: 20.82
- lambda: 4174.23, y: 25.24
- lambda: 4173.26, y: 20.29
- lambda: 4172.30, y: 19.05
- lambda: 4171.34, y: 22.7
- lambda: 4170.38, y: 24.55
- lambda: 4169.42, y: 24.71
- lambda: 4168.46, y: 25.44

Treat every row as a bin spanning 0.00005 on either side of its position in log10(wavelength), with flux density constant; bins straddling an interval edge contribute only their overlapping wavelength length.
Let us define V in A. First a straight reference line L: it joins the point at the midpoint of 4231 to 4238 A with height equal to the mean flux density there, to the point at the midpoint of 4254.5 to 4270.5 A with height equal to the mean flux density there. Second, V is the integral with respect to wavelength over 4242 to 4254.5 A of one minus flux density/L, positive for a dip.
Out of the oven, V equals -0.8 A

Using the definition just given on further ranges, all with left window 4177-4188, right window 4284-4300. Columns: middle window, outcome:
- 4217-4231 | 6.3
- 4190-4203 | 0.9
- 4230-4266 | 2.9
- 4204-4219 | -1.0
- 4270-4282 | 1.6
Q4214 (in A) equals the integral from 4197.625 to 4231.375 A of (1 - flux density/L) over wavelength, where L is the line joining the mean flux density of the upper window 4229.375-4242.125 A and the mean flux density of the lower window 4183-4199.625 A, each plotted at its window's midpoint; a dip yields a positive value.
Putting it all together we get 3.0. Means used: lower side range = 23.5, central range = 19.3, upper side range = 18.5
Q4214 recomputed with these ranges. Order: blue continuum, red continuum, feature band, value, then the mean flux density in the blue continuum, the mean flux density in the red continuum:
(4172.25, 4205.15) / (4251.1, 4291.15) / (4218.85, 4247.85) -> 6.0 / 23.4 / 21.1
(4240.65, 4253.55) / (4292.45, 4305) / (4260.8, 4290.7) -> 1.6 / 22.8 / 23.6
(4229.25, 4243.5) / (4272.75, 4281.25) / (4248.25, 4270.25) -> -2.2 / 19.1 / 20.7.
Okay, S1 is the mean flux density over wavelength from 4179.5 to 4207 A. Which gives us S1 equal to 23.6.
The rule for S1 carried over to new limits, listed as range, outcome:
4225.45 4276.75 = 19.4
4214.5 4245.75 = 17.9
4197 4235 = 19.1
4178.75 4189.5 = 24.4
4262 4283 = 22.6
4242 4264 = 21.8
